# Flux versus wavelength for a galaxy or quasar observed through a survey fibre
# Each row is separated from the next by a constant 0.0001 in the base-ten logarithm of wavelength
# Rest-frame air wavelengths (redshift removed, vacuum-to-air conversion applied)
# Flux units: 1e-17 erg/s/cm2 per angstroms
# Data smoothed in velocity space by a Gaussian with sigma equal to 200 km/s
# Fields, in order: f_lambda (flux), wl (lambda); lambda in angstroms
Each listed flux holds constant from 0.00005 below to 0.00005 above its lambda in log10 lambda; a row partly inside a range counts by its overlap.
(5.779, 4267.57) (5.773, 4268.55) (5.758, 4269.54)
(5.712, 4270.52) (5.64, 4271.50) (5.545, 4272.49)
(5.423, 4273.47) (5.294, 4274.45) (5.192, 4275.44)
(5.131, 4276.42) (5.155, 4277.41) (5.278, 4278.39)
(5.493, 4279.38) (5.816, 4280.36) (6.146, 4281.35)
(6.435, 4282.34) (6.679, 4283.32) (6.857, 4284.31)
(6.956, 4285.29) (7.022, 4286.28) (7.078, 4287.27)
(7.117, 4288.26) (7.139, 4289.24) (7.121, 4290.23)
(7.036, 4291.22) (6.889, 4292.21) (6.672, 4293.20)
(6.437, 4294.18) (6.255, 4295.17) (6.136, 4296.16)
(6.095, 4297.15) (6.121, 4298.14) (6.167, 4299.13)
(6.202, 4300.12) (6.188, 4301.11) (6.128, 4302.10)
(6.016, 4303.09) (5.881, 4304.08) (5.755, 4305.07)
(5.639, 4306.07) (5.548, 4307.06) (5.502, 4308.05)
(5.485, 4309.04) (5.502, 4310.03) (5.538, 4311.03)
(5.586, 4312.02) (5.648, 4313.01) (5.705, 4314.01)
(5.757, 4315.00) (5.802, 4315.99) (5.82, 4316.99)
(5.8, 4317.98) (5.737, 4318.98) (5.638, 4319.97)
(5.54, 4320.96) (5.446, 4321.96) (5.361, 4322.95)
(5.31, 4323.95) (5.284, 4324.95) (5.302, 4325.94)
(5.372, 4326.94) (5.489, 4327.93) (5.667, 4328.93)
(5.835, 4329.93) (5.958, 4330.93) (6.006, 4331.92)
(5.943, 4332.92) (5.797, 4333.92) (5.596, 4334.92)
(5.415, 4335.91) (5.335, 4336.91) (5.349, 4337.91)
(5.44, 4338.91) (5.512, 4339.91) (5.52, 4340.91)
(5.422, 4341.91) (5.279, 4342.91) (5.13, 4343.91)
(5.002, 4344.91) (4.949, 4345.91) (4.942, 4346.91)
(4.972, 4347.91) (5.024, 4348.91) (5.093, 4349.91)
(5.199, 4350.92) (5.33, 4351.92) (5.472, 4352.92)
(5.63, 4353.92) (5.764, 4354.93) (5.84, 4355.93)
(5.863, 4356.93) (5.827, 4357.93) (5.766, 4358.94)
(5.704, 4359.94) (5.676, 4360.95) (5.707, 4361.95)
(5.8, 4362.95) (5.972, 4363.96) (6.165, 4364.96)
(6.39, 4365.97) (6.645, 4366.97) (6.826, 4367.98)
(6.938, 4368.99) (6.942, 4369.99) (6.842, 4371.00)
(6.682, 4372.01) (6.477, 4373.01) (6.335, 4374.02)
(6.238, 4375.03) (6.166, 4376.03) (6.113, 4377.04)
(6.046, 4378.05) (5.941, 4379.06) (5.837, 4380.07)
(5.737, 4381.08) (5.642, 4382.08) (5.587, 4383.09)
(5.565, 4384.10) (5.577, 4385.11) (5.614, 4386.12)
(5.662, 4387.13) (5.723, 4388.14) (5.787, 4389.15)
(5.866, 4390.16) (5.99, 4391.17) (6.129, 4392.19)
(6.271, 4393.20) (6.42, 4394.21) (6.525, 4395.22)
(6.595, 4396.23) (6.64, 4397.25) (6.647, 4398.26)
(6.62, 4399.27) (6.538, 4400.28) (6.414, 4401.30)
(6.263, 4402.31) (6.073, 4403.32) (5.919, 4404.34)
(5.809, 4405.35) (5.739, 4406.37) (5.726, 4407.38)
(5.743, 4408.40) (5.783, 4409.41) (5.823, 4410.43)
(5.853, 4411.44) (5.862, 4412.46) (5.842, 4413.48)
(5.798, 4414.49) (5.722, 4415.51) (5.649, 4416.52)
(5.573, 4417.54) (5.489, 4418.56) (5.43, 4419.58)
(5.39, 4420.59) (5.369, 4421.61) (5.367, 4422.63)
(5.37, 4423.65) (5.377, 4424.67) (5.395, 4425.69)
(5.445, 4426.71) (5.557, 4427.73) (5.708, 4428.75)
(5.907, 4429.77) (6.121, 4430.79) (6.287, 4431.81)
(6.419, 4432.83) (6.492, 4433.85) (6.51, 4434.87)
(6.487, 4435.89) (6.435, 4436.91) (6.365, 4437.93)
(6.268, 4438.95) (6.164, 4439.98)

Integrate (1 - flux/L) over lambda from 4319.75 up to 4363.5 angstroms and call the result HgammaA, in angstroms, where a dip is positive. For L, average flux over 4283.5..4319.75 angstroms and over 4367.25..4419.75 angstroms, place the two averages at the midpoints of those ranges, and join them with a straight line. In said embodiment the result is 4.55 angstroms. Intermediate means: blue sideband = 6.17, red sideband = 6.06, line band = 5.49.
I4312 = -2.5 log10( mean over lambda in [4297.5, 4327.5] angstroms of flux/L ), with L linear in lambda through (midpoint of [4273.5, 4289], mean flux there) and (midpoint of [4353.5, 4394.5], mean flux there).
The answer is 0.07 mag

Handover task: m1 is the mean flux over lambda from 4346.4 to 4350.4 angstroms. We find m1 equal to 5.01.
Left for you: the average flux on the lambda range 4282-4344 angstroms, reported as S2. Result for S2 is 5.93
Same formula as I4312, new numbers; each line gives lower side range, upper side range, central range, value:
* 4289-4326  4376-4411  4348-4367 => 0.05 mag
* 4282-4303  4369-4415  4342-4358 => 0.18 mag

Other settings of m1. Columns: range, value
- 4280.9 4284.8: 6.54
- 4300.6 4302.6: 6.16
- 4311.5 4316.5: 5.7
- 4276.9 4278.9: 5.2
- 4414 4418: 5.69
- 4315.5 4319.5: 5.78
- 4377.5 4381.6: 5.89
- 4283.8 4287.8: 6.97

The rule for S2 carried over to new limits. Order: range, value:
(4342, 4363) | 5.42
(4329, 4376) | 5.78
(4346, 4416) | 5.96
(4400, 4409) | 6.01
